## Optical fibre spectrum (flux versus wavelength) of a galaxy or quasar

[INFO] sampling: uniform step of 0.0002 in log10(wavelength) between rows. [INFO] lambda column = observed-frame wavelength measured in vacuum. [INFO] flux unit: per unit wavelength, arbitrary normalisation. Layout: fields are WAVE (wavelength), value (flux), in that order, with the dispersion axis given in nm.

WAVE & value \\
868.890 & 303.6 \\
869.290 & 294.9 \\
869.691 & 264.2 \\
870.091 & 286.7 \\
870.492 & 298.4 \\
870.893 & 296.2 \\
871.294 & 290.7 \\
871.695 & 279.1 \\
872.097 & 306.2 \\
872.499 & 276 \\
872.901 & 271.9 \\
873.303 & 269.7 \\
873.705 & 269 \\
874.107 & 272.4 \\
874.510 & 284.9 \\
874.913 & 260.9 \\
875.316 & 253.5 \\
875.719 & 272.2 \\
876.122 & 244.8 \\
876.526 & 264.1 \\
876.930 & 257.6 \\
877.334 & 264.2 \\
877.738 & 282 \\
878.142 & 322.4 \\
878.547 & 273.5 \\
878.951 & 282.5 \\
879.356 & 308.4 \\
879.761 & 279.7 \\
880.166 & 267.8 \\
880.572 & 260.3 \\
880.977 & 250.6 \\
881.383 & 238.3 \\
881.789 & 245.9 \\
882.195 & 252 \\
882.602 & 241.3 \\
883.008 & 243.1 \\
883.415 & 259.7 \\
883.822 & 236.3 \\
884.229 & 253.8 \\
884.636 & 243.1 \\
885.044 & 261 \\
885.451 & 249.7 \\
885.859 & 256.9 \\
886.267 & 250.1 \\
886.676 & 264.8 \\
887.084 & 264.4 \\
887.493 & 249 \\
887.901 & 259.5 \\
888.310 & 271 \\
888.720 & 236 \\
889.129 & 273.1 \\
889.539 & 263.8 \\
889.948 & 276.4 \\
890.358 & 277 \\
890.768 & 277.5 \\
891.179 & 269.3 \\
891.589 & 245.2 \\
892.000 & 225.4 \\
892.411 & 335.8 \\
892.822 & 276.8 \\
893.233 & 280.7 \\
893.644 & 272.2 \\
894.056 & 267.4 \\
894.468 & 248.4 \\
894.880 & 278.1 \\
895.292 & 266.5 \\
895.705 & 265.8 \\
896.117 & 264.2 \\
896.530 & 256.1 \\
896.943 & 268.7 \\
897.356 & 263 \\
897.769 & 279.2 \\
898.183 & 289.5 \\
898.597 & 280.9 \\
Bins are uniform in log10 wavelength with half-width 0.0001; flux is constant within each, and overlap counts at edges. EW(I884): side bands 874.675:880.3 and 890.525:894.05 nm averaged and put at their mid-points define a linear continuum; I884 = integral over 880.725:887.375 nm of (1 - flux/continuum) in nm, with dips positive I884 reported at 0.55 nm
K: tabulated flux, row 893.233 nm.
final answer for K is 280.7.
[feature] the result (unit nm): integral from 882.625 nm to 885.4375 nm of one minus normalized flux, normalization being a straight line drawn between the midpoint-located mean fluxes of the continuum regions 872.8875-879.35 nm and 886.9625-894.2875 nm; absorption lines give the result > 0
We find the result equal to 0.219 nm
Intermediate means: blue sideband 273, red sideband 268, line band 249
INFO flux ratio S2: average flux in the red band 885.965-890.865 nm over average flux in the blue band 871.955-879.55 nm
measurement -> 1.0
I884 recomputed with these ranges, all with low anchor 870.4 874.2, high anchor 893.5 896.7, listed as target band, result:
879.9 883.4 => 0.311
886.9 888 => 0.055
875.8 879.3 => 0.042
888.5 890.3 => 0.038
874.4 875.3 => 0.042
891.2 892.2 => 0.097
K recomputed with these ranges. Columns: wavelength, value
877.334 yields 264.2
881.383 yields 238.3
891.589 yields 245.2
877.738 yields 282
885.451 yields 249.7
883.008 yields 243.1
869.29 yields 294.9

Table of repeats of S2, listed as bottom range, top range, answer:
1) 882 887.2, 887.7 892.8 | 1.06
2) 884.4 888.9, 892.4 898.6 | 1.07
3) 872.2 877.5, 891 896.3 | 1.01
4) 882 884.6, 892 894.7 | 1.12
